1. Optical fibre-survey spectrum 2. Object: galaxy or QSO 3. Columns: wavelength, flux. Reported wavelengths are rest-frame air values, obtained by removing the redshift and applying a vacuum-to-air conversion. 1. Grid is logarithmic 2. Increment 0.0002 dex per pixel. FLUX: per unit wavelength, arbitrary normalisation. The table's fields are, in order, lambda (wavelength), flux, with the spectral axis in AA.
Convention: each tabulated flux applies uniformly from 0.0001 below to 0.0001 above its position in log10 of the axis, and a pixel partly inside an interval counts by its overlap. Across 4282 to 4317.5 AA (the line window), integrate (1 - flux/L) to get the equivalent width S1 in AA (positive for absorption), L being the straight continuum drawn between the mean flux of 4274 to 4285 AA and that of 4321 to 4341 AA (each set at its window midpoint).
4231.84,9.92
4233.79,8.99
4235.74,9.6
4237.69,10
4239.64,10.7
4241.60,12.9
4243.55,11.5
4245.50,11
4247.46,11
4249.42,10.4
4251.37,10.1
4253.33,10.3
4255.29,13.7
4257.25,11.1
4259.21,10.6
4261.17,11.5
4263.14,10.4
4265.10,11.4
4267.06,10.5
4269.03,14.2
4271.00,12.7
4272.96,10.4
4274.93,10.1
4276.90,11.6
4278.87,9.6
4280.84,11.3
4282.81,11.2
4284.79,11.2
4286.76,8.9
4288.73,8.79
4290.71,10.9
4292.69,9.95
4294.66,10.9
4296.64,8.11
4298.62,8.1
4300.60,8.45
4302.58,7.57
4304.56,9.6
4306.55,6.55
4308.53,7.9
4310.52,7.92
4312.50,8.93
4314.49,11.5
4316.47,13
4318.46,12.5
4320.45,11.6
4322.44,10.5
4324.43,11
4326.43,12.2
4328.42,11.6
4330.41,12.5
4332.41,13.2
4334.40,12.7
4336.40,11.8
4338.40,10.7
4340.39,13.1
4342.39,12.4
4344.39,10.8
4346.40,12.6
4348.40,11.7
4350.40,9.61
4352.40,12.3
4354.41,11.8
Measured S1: 5.8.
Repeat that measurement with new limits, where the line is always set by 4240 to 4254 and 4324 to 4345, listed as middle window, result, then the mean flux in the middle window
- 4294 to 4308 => 3.9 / 8.39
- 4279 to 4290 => 1.2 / 10.2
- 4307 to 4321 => 1.8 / 10.3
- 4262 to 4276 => -0.1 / 11.4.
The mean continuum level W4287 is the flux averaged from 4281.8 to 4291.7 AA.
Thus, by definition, 10.2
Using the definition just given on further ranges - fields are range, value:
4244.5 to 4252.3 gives 10.6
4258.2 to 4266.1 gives 11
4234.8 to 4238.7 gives 9.82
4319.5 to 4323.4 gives 11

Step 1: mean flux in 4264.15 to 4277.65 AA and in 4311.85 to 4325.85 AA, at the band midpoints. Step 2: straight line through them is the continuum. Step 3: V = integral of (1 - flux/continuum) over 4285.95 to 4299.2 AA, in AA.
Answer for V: 2.4 AA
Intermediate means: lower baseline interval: 11.6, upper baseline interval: 11.4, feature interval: 9.43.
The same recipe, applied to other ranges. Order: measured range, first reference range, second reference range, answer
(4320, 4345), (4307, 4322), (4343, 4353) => -2.2 AA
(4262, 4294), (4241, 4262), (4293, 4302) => -3.0 AA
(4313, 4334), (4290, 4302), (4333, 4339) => -1.6 AA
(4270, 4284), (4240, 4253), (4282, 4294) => -0.8 AA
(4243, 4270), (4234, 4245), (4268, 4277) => 0.2 AA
